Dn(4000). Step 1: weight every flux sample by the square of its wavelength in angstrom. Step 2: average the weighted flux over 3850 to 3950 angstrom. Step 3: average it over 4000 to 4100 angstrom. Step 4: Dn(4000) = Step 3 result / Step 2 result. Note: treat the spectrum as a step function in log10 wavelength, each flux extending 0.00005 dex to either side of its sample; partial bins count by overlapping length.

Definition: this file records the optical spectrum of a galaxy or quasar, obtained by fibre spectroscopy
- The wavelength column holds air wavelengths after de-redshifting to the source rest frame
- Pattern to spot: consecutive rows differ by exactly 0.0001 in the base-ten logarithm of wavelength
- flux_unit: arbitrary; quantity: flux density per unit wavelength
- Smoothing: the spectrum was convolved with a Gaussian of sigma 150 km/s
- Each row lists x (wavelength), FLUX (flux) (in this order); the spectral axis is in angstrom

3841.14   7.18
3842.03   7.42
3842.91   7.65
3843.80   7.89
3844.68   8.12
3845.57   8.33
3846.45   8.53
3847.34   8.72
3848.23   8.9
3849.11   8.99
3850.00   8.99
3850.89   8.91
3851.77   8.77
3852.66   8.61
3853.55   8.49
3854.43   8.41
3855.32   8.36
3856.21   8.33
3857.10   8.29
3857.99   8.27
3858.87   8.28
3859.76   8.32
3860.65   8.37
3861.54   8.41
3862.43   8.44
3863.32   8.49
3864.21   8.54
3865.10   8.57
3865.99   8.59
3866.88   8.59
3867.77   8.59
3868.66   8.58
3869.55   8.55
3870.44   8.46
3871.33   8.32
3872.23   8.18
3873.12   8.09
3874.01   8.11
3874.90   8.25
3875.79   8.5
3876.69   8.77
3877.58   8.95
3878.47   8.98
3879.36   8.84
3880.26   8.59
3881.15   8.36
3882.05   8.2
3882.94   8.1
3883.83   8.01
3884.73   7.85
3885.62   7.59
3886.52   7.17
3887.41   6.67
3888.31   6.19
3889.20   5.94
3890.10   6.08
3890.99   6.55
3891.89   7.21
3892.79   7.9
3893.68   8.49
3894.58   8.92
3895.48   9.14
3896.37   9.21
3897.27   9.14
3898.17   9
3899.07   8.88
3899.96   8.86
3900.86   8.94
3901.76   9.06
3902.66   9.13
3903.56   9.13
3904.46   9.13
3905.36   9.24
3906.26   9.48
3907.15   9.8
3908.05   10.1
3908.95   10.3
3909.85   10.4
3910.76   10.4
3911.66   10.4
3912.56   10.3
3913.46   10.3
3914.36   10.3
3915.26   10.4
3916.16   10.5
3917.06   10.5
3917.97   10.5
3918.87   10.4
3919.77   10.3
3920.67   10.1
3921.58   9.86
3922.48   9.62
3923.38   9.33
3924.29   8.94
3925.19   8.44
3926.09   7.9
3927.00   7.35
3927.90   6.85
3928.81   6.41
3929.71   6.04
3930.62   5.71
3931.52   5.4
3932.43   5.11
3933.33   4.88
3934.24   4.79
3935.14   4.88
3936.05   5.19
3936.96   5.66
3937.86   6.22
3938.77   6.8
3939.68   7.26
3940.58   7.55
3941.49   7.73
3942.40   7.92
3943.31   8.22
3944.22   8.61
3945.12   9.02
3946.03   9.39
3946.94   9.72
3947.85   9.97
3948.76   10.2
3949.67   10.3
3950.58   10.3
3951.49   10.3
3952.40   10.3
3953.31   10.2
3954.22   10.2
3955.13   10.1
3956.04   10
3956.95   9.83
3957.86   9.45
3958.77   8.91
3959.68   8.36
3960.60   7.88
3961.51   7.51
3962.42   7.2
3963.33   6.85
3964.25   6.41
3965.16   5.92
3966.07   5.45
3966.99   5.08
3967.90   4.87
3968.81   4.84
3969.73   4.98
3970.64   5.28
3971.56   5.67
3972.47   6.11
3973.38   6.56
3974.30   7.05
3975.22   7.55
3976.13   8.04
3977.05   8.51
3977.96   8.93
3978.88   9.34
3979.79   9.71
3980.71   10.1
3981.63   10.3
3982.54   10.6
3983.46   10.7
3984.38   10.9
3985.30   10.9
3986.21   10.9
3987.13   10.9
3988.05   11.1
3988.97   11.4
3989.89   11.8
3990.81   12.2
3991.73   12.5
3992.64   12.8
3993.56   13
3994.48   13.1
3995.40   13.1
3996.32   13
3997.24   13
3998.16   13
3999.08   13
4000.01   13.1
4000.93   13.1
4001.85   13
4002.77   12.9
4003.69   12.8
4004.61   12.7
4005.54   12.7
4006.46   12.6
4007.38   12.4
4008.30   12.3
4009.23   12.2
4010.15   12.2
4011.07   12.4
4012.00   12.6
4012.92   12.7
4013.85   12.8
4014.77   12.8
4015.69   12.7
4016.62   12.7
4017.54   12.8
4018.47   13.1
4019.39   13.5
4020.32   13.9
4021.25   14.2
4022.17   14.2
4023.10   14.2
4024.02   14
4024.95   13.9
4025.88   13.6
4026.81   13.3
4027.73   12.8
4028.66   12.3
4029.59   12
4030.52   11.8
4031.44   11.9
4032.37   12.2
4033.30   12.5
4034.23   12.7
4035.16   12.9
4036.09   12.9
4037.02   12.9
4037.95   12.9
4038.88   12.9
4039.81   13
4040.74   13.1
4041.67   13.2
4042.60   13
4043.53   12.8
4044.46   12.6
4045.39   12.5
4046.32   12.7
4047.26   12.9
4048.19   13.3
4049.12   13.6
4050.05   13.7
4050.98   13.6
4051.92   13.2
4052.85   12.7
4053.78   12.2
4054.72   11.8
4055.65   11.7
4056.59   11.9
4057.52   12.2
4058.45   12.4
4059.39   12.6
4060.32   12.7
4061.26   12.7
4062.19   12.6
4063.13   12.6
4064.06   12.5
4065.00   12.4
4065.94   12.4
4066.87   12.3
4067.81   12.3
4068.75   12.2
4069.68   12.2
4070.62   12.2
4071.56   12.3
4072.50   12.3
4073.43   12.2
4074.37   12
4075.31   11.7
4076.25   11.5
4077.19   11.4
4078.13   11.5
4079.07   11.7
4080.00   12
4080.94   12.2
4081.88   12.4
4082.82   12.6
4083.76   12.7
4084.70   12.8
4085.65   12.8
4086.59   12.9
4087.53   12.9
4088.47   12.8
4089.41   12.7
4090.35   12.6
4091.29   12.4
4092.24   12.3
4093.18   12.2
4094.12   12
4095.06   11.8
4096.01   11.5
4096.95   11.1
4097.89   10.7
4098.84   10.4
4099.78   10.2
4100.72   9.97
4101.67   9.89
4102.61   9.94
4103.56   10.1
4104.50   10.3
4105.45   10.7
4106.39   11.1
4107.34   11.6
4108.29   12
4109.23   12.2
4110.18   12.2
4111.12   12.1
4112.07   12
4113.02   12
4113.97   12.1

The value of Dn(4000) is 1.6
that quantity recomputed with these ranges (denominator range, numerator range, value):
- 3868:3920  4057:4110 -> 1.48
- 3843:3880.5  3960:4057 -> 1.45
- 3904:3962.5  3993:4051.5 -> 1.56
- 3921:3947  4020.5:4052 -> 1.90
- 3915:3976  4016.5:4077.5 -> 1.70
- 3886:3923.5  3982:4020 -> 1.43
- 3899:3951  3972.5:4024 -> 1.43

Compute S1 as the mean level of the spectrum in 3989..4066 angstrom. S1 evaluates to 12.8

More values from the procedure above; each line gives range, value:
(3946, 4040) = 10.9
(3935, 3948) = 7.62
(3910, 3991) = 8.48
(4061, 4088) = 12.3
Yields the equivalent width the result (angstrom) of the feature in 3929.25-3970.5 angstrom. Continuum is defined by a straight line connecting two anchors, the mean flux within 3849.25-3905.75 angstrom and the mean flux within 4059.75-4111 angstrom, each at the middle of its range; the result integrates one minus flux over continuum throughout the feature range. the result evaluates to 8.7 angstrom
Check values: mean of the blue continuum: 8.35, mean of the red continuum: 11.9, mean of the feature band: 7.57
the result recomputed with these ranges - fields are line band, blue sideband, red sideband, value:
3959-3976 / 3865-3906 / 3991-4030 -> 7.4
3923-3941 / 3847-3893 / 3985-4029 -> 6.5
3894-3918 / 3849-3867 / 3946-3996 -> -2.4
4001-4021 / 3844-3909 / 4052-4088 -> -3.0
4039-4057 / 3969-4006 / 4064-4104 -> -2.2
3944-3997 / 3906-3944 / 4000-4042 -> 6.3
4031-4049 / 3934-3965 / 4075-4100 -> -3.4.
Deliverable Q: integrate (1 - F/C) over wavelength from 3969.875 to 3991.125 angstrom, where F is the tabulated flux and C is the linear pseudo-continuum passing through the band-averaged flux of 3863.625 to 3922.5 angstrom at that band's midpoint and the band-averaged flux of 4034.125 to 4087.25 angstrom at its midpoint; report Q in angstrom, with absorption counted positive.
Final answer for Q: 3.04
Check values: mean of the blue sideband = 8.85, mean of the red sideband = 12.5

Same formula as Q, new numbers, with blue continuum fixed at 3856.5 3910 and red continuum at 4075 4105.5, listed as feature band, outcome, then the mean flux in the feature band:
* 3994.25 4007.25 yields -3.3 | 12.9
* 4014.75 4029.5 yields -3.8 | 13.4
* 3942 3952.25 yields 0.0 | 9.48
